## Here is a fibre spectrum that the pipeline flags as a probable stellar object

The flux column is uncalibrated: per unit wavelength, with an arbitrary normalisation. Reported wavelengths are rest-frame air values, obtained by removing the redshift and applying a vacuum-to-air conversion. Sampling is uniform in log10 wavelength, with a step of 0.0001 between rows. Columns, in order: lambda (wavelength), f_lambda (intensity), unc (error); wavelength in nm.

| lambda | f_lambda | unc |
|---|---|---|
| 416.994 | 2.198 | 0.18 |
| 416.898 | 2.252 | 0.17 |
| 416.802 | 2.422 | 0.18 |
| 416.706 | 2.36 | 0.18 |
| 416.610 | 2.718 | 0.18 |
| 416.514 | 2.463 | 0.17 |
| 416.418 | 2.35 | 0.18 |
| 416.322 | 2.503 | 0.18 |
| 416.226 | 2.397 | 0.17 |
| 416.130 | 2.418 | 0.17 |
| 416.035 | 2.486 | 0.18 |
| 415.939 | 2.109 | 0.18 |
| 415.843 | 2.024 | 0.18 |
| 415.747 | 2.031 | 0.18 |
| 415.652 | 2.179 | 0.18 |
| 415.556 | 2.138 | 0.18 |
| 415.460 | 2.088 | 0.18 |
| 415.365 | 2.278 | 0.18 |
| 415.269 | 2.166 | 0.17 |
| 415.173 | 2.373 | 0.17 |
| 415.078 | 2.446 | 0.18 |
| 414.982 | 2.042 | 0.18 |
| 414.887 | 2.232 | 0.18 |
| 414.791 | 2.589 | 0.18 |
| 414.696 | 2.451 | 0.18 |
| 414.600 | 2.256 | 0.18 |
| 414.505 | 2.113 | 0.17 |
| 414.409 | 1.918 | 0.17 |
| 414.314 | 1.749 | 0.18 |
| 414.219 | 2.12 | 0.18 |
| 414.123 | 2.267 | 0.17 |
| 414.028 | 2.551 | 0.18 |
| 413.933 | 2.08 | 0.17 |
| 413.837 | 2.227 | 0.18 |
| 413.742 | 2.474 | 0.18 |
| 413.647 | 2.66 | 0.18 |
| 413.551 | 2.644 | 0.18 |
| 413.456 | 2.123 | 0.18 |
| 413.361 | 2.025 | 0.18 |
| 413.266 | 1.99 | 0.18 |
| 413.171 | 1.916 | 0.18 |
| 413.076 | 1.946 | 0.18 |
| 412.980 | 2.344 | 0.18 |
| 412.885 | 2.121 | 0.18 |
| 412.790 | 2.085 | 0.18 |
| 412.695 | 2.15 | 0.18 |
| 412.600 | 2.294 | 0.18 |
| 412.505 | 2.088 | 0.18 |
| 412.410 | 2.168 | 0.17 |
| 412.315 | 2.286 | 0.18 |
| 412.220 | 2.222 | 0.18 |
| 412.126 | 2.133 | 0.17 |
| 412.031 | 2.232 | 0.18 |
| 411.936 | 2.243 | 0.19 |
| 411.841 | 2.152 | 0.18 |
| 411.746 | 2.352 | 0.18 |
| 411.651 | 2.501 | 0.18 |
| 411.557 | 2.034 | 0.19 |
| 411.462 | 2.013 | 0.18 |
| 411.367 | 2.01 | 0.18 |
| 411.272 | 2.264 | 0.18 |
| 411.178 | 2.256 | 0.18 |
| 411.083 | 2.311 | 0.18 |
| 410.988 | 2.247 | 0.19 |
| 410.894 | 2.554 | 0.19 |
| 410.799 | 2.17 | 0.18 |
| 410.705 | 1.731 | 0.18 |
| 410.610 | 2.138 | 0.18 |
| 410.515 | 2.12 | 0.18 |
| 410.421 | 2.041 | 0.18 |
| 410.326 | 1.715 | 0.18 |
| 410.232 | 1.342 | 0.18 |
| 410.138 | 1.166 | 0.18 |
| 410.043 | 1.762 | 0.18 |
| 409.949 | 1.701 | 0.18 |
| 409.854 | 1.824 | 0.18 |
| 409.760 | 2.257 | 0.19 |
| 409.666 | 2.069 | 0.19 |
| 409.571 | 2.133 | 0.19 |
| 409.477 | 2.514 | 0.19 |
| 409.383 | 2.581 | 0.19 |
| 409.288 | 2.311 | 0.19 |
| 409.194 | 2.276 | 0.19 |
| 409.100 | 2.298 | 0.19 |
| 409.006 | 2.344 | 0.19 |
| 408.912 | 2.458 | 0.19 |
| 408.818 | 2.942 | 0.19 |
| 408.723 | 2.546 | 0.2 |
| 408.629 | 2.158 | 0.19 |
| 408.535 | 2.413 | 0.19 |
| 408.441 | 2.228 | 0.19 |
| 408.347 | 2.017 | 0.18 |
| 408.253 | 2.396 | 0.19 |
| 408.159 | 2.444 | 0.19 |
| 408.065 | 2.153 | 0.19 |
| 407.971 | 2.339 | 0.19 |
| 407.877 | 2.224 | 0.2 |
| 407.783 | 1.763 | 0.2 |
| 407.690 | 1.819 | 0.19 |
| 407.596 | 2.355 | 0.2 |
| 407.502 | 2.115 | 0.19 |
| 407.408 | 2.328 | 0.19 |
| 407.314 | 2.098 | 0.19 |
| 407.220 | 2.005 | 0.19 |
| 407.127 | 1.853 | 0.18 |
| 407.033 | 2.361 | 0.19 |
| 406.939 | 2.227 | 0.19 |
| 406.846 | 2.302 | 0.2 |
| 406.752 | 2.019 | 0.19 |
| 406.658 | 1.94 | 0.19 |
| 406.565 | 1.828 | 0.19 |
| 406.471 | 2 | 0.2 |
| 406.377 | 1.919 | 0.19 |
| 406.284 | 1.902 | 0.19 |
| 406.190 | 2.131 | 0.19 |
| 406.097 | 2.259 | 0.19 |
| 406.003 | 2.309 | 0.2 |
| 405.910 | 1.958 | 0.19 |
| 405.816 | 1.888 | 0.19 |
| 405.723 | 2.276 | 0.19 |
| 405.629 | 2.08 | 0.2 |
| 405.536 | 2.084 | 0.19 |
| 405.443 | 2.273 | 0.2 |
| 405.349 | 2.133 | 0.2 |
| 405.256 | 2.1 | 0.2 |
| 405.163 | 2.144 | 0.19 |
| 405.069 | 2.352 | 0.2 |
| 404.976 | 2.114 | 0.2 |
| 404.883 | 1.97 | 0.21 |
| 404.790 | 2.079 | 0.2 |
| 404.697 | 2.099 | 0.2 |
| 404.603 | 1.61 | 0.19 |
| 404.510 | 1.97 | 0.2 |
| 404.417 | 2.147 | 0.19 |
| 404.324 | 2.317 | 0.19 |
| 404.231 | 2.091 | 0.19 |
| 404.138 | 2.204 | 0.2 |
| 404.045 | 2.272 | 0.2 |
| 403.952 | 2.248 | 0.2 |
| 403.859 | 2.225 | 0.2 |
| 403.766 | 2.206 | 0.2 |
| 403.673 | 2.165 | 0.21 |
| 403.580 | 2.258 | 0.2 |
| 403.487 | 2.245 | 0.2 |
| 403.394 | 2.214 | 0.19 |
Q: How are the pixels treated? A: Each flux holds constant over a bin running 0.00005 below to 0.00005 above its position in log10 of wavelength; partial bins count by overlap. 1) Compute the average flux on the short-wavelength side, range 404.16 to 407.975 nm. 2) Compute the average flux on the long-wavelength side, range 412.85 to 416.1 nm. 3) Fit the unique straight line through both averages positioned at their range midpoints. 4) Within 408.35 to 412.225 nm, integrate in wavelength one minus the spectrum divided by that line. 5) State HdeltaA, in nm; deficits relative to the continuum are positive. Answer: -0.02 nm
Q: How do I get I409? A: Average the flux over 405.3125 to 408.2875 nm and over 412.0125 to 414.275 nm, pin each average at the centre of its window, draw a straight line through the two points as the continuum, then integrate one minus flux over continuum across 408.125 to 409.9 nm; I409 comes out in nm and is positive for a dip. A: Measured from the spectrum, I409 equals -0.15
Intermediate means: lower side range 2.12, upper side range 2.21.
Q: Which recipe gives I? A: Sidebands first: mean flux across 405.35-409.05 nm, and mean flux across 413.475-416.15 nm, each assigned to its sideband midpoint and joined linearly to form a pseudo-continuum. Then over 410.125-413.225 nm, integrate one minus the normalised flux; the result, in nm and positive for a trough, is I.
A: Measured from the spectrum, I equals 0.15 nm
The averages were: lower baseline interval 2.17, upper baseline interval 2.25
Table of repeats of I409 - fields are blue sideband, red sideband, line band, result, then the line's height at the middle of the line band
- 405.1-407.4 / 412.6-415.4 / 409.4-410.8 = 0.15 nm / 2.16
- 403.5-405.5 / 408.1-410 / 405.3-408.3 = 0.14 nm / 2.22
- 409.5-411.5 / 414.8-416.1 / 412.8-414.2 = -0.07 nm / 2.13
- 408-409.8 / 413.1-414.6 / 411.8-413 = 0.02 nm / 2.23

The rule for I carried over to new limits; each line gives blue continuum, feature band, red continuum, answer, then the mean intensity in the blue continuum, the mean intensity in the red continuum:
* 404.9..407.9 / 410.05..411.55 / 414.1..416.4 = 0.112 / 2.1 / 2.23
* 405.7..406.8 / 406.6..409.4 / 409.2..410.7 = -0.326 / 2.03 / 1.98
